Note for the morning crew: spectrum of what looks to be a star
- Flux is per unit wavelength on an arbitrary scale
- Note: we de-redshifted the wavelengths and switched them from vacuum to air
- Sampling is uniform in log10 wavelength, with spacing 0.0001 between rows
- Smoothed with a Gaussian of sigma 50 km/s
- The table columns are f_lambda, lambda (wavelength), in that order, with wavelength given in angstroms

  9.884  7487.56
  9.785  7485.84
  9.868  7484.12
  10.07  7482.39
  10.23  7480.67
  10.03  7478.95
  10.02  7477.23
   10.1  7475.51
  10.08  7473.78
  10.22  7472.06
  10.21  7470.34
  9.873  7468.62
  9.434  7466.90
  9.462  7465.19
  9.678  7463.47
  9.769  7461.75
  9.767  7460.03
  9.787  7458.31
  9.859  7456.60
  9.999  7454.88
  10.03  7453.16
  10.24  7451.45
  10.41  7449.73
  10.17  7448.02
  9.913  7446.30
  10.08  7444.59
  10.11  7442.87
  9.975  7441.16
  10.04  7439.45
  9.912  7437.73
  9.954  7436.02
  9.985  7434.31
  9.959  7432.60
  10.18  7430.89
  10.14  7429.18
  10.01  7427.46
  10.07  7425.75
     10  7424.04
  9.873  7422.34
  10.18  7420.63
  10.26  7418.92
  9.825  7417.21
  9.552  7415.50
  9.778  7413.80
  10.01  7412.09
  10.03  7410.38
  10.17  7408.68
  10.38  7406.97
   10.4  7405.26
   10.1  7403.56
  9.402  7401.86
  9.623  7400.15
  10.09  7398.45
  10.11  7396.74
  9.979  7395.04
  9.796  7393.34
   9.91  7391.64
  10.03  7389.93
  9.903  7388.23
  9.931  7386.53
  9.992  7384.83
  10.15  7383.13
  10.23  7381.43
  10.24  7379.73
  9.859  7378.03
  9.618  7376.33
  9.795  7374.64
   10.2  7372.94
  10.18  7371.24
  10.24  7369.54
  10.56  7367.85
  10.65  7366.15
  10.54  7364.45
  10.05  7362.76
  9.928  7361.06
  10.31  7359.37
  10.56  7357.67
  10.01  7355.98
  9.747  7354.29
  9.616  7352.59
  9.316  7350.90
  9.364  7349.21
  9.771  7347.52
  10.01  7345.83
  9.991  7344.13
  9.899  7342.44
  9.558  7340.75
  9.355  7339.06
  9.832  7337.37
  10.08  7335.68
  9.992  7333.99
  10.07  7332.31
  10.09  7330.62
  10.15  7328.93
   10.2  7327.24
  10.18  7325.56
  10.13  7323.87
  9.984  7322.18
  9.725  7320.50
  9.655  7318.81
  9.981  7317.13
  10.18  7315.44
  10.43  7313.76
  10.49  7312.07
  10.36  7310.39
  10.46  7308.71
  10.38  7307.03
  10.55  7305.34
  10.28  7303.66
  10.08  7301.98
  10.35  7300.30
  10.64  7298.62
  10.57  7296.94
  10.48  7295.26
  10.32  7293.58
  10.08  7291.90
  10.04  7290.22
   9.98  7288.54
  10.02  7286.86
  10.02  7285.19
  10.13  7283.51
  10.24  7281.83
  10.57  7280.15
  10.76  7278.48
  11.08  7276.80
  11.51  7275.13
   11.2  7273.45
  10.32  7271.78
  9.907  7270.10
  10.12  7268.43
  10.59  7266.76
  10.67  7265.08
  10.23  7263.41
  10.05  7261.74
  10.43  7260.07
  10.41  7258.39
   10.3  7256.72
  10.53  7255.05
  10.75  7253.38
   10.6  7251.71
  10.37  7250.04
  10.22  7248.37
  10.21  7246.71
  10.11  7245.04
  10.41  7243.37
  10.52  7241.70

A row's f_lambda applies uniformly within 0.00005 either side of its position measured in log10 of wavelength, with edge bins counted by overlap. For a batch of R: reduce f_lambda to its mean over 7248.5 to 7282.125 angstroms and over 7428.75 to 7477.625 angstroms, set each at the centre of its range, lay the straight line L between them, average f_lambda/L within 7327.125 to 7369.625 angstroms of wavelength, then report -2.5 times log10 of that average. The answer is 0.03 mag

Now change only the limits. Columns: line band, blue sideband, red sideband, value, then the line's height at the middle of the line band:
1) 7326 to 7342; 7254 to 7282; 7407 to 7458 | 0.042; 10.3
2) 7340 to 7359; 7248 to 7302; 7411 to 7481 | 0.044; 10.2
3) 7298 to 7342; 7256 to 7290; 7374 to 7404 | 0.011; 10.2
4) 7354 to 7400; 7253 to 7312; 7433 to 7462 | 0.009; 10.2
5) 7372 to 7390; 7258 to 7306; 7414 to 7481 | 0.016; 10.1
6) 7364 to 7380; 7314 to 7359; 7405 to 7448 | -0.023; 9.96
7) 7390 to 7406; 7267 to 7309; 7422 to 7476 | 0.019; 10.1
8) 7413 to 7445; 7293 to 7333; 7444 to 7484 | 0.004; 10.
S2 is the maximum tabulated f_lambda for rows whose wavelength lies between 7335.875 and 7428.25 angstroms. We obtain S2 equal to 10.65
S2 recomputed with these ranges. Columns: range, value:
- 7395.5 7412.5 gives 10.4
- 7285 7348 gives 10.64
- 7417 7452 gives 10.41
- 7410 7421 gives 10.26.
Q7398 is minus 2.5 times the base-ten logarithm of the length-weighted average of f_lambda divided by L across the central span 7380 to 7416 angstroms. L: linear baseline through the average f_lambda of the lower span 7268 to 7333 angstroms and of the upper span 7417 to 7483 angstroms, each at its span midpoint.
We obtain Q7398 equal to 0.013 mag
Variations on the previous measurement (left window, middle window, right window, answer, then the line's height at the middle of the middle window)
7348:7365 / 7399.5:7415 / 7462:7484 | -0.005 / 9.94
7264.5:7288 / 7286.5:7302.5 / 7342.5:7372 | 0.014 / 10.4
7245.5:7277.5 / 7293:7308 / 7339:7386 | -0.011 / 10.3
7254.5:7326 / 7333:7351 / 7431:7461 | 0.050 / 10.2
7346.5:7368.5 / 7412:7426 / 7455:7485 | 0.002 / 9.96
